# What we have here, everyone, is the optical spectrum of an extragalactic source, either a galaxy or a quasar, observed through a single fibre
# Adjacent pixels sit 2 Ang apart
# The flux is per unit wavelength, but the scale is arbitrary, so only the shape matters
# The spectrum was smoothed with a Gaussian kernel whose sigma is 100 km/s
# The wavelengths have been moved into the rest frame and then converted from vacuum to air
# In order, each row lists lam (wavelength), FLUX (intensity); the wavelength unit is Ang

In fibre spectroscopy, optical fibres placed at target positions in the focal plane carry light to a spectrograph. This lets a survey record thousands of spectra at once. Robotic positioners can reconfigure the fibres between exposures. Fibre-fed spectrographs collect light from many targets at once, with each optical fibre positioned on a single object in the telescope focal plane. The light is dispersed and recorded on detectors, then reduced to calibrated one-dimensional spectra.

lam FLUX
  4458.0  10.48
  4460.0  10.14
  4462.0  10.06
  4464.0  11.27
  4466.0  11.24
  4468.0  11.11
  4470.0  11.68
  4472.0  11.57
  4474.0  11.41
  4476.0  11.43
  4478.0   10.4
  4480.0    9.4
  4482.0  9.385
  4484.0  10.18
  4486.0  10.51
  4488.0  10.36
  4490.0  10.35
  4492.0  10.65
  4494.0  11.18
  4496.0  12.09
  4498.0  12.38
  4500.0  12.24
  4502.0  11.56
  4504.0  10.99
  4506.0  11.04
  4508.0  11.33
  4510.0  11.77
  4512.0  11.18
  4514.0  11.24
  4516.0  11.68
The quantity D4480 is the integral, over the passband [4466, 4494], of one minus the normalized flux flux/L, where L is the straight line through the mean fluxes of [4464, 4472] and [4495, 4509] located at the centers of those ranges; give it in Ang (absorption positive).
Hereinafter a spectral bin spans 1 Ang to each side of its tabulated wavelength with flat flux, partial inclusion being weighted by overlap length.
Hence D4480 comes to 1.9 Ang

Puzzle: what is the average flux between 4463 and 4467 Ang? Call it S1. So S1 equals 11.3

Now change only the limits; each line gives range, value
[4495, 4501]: 12.2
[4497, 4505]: 11.8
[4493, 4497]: 11.6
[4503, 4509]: 11.1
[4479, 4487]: 9.87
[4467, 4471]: 11.4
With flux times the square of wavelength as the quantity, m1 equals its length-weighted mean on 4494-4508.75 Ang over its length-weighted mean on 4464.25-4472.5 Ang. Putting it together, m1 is 1.04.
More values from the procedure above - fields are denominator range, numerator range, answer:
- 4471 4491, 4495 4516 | 1.12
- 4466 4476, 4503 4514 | 1.00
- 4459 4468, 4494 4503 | 1.13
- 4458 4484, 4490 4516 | 1.08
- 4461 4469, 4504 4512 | 1.06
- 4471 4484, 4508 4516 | 1.10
